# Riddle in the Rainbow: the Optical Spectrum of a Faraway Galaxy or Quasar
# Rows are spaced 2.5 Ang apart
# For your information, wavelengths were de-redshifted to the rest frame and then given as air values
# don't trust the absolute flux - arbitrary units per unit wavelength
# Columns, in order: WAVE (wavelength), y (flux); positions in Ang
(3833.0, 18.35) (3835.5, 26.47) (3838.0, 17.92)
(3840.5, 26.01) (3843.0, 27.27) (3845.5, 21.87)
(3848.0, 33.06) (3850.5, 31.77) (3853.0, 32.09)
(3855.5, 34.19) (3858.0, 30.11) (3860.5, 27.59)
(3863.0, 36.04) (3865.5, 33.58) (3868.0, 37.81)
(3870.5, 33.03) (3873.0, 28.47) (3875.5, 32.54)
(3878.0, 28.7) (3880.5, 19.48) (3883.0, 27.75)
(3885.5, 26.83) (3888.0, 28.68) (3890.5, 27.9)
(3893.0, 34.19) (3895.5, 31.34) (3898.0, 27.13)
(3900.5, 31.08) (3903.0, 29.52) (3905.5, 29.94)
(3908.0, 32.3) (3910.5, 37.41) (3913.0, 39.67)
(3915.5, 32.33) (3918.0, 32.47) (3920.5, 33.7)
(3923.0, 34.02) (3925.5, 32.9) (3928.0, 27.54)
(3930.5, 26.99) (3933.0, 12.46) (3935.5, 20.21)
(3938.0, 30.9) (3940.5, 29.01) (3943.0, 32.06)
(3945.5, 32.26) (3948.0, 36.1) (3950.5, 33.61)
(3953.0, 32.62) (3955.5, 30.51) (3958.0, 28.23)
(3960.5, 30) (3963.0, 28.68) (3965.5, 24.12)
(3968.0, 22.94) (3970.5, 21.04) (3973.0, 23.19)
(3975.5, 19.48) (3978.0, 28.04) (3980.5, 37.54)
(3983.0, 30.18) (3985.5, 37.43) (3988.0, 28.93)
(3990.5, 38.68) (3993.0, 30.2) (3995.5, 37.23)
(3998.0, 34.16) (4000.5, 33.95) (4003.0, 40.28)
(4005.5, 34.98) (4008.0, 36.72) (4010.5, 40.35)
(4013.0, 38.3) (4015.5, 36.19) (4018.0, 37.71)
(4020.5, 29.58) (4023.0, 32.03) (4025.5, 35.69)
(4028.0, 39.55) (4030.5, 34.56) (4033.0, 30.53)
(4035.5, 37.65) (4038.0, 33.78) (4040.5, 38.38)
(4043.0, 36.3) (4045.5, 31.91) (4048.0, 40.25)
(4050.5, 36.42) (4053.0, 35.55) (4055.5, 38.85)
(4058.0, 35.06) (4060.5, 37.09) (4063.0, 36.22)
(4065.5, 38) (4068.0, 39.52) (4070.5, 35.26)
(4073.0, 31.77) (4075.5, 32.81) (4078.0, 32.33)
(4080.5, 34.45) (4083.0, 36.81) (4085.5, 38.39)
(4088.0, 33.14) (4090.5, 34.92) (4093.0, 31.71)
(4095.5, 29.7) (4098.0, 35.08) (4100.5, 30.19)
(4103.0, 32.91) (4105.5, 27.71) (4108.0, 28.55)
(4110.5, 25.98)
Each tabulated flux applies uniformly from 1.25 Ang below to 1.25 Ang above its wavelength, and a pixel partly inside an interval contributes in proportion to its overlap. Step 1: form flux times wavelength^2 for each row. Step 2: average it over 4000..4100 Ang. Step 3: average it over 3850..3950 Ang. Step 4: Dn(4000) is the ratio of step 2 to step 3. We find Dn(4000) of 1.3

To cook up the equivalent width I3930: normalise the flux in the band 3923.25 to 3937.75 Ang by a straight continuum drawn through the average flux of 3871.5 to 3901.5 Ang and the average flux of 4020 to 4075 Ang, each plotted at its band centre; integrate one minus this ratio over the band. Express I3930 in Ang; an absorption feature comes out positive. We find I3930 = 2.6 Ang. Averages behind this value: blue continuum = 28.7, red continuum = 35.7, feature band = 25.2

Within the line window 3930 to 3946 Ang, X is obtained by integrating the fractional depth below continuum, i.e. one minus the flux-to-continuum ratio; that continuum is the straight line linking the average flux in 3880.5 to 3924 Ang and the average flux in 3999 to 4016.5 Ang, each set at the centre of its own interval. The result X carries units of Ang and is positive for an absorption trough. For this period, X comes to 3.5 Ang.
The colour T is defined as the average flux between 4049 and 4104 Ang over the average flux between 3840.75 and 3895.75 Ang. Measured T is 1.2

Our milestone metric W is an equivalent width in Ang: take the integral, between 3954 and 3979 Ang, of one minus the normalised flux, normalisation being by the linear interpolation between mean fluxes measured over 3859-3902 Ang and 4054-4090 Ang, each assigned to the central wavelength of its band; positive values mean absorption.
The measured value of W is 5.3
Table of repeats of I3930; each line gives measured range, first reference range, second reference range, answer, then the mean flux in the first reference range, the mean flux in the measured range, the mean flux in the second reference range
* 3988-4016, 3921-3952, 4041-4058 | -2.26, 29.1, 36.1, 36.5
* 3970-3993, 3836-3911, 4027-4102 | 2.20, 29.7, 29.7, 35.2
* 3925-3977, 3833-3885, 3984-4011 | 9.37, 29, 27.3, 35.5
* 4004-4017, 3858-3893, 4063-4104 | -1.82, 30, 37.4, 34.3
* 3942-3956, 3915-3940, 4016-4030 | -1.52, 28.3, 33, 35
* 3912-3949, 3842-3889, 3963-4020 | 1.31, 30.1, 30.1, 32.2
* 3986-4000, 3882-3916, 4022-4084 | -0.06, 31.1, 34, 35.6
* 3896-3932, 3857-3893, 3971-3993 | -2.06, 30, 31.8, 30.1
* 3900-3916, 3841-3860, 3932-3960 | -2.15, 29.8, 33.3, 29.1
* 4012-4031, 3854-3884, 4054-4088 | -0.49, 30.8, 35.4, 35.8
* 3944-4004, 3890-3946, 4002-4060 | 4.40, 30.3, 30.8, 36.1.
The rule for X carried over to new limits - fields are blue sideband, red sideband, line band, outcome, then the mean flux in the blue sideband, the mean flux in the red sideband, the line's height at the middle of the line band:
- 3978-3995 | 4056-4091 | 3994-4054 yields -2.6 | 33.6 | 35.5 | 34.4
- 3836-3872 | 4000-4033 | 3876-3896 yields 2.0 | 30.1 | 36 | 31.2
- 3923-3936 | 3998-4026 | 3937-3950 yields -2.5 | 25.2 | 35.9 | 27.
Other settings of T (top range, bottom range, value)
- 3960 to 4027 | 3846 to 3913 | 1.04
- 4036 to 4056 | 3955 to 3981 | 1.38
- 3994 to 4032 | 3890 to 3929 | 1.12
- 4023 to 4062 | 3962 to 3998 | 1.23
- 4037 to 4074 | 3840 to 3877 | 1.17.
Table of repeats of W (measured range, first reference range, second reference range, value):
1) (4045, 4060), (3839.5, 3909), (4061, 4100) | -1.14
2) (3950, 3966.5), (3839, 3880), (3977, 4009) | 1.92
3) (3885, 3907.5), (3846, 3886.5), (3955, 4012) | 0.73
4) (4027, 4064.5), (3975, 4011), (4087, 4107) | -3.64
